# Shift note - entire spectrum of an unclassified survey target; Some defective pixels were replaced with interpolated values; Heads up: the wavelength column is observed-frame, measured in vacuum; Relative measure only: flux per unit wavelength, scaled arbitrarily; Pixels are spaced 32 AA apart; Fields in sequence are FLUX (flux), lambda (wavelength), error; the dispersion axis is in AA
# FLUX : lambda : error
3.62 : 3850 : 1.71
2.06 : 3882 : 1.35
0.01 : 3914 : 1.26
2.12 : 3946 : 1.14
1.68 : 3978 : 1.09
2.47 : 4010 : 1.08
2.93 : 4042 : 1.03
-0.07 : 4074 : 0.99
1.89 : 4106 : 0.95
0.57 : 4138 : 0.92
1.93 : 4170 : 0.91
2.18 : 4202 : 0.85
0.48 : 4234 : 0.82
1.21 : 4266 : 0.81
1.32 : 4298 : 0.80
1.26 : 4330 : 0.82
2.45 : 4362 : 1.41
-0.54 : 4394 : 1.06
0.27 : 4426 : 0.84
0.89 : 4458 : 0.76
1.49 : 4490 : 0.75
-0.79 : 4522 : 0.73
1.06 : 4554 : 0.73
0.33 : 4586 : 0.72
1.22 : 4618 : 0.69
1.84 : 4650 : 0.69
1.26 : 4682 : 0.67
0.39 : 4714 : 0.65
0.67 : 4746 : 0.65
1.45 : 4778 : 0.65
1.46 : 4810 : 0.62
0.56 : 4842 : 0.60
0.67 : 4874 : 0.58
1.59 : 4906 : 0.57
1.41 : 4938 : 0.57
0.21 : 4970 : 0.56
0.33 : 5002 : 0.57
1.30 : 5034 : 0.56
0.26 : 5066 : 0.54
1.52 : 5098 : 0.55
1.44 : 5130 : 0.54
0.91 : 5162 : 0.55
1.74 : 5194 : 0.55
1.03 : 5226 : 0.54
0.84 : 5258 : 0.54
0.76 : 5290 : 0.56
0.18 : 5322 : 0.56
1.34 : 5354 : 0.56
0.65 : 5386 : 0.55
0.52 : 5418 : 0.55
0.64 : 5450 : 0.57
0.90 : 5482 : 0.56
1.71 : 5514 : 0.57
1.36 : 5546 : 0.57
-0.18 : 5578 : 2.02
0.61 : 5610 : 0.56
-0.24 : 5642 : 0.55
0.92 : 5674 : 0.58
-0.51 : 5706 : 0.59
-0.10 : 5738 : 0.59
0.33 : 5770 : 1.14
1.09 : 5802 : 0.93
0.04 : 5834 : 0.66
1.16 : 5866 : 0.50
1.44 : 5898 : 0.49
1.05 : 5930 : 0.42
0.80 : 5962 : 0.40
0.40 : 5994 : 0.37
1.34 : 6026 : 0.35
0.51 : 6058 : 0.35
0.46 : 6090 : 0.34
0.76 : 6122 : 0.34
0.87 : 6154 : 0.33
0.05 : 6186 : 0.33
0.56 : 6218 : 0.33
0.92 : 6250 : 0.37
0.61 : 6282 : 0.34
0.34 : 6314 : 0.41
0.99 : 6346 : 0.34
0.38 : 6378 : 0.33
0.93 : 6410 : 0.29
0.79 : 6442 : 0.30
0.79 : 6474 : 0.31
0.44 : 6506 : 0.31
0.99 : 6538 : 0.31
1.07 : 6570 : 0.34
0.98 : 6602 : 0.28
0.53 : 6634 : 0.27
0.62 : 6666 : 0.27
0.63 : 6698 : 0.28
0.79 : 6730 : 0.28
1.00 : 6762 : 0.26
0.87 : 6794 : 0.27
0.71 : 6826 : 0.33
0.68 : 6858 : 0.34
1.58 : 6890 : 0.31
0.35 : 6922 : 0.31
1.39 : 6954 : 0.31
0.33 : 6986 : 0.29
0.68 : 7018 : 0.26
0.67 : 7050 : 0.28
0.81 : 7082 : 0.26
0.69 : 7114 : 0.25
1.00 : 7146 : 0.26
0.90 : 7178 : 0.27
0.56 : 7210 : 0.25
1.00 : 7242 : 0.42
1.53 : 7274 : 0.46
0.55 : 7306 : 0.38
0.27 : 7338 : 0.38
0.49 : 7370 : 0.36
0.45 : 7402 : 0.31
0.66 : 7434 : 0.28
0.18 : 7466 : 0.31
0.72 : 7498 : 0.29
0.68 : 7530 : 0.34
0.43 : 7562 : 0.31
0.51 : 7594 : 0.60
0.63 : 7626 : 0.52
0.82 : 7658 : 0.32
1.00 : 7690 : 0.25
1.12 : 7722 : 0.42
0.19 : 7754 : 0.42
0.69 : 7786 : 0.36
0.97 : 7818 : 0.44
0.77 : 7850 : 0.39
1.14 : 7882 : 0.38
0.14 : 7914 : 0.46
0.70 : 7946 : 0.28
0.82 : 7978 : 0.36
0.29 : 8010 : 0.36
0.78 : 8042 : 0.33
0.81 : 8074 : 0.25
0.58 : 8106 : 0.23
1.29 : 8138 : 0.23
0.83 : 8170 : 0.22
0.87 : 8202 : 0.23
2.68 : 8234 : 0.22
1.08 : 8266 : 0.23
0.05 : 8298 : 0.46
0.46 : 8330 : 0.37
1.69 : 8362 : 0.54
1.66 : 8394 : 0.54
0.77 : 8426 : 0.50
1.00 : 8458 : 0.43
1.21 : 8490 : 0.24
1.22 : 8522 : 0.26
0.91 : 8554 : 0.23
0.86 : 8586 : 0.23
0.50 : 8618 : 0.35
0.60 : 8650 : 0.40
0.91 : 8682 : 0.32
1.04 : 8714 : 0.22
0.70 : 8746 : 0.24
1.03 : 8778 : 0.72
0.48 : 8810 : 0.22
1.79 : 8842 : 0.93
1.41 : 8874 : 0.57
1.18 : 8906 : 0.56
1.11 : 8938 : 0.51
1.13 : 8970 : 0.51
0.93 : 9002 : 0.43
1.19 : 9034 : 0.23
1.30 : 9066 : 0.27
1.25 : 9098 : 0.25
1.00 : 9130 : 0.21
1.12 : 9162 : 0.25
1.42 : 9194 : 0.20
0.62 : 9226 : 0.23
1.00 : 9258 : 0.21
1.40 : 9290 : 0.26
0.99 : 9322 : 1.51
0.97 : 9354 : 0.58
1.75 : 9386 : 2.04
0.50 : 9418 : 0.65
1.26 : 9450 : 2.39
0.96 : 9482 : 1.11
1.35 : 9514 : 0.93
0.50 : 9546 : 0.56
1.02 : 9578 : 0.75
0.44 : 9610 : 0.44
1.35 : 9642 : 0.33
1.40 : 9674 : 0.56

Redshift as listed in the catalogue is 1.21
